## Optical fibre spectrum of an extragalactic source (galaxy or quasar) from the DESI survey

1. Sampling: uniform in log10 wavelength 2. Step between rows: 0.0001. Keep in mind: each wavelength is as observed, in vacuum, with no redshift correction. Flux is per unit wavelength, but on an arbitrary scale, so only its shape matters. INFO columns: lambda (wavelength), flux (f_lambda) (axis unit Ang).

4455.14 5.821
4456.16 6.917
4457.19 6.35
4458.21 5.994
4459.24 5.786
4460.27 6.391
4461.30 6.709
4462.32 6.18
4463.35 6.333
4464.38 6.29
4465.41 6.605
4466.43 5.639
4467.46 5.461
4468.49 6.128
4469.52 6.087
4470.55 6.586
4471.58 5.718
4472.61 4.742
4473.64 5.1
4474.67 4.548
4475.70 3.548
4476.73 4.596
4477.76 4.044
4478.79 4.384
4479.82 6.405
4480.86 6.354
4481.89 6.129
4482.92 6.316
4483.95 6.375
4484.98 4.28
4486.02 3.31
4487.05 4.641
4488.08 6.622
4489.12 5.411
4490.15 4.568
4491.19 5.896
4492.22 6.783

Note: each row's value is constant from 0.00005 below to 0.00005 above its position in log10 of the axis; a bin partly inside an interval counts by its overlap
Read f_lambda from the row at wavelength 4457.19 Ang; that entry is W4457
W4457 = 6.35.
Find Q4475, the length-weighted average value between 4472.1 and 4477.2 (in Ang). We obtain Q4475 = 4.51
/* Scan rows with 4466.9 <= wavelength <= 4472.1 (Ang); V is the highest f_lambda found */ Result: 6.586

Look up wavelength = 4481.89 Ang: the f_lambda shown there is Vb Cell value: 6.129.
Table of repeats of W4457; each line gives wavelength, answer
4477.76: 4.044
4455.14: 5.821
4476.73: 4.596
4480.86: 6.354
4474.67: 4.548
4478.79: 4.384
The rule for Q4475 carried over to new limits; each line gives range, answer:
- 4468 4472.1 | 6.12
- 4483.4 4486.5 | 4.69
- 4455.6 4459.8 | 6.26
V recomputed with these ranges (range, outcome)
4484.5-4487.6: 4.641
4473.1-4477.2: 5.1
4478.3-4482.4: 6.405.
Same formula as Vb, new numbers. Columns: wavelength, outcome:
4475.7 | 3.548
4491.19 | 5.896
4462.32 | 6.18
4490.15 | 4.568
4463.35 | 6.333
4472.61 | 4.742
